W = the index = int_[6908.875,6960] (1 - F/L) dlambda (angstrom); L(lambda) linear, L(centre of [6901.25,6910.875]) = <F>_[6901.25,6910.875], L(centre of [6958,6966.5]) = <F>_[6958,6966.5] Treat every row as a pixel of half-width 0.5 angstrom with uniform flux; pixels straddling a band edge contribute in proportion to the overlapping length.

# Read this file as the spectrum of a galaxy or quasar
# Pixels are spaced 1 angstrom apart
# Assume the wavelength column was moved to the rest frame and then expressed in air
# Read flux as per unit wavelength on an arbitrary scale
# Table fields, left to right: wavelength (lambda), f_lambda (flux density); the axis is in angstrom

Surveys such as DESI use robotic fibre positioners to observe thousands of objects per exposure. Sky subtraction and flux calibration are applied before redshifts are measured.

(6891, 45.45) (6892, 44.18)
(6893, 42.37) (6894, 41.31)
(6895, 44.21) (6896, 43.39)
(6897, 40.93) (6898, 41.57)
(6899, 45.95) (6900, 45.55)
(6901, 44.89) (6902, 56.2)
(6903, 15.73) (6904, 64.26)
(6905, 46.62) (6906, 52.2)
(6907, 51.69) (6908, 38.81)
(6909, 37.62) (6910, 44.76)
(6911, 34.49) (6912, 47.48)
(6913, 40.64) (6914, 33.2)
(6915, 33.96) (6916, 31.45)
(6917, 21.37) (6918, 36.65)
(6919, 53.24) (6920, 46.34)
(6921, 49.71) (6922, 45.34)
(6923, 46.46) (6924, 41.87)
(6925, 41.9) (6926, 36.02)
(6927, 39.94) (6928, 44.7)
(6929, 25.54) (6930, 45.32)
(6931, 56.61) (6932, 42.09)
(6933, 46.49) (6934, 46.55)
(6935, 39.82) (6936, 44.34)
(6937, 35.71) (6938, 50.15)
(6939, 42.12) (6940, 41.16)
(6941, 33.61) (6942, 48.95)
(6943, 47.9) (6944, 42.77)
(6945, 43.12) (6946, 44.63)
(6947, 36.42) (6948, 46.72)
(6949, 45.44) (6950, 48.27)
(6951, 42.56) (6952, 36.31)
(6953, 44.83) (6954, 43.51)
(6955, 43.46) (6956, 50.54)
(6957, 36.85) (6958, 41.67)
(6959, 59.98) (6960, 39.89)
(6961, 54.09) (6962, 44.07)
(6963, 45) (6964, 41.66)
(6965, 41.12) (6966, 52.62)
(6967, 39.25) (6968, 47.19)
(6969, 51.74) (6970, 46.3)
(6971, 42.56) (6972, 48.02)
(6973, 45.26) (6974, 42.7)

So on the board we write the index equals 4.0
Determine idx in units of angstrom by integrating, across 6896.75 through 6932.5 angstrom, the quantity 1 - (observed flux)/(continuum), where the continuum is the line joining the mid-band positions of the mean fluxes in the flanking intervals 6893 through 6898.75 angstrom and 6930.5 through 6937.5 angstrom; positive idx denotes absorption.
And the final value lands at 1.0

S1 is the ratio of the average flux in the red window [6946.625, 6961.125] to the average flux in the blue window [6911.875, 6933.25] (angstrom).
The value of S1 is 1.1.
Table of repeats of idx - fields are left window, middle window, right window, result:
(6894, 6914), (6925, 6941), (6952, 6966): 0.8 angstrom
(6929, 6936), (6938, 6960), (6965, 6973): 0.7 angstrom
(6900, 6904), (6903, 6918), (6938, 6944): 0.9 angstrom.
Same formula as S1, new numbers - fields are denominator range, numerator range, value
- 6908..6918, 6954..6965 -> 1.25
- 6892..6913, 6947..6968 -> 1.02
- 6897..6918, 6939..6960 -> 1.06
